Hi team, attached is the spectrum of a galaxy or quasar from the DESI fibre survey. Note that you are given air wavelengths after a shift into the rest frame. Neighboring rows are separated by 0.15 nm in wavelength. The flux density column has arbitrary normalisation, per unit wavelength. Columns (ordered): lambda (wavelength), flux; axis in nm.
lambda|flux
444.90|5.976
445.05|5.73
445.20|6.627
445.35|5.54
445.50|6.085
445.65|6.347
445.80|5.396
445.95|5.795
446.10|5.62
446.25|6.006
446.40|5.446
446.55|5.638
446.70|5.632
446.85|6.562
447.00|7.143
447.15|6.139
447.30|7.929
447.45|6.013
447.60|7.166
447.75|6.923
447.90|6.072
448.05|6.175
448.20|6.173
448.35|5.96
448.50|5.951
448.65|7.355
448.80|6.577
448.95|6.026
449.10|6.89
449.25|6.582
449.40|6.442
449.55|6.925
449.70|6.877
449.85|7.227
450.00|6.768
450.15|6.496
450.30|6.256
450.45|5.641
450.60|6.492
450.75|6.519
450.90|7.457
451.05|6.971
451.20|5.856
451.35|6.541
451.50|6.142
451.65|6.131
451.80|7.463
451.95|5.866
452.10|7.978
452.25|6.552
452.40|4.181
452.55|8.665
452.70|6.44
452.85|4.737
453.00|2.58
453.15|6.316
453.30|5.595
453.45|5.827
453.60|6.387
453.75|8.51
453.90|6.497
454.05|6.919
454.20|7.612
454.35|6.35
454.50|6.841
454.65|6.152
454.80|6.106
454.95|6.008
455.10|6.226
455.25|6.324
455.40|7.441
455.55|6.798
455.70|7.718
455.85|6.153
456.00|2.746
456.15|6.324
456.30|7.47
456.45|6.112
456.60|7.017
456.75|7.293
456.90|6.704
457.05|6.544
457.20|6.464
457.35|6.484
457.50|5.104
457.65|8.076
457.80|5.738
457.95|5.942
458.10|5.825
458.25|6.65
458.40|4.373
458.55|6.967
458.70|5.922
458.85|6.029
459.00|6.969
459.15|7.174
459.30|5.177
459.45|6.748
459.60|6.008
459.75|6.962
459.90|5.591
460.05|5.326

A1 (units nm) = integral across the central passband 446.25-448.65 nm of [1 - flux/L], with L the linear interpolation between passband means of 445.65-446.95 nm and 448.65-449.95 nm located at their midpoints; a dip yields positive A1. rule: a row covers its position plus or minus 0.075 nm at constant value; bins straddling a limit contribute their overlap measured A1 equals -0.071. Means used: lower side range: 5.82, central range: 6.35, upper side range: 6.73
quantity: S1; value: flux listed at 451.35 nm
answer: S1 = 6.541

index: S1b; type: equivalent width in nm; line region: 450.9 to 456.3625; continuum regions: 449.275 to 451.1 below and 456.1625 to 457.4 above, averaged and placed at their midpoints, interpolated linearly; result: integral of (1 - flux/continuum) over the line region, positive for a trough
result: 0.28 nm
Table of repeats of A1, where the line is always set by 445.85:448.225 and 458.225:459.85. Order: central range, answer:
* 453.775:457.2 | -0.16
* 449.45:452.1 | -0.14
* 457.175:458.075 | 0.00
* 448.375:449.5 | -0.05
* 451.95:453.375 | 0.08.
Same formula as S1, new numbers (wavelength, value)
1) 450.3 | 6.256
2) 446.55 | 5.638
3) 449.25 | 6.582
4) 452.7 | 6.44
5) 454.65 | 6.152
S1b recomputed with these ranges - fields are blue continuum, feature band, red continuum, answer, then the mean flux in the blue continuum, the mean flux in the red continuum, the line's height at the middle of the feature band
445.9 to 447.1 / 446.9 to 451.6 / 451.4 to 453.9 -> -0.37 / 5.99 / 6.22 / 6.09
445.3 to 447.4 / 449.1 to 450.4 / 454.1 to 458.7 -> -0.10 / 6.1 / 6.38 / 6.19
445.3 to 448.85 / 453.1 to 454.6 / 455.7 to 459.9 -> -0.10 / 6.24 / 6.27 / 6.26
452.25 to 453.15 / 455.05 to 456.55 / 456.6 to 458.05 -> -0.04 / 5.51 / 6.5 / 6.17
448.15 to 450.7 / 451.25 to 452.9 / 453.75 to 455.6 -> 0.04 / 6.51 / 6.68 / 6.6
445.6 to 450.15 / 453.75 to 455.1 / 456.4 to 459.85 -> -0.06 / 6.39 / 6.36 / 6.37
